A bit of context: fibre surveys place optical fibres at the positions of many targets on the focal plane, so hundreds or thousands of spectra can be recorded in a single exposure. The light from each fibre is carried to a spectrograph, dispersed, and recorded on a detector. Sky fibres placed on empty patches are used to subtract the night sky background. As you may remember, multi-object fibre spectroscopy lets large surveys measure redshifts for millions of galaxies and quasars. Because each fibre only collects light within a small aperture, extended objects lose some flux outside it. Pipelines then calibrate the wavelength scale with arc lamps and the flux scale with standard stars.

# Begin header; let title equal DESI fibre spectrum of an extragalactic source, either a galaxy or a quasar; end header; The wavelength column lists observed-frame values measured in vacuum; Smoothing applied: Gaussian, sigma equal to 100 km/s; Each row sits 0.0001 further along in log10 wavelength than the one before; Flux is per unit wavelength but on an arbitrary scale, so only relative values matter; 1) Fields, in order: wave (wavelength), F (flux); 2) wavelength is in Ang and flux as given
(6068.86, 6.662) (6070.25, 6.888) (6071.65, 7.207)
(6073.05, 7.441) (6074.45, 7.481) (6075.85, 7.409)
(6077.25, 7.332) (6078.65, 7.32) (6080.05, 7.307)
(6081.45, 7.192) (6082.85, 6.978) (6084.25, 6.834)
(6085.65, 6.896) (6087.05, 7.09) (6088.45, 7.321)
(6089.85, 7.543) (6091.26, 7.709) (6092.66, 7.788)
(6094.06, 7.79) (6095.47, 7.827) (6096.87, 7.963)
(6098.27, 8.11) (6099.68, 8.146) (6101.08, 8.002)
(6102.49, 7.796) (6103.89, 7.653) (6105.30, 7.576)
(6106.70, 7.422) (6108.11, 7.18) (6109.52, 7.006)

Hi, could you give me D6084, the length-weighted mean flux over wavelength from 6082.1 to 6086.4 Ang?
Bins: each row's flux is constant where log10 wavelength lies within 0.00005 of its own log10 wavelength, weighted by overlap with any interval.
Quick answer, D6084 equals 6.91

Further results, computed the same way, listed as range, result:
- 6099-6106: 7.84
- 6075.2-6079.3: 7.35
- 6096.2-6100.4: 8.08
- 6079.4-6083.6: 7.16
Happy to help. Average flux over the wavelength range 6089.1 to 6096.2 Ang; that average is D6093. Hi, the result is 7.73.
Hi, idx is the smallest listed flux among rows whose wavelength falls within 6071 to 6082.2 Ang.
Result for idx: 7.192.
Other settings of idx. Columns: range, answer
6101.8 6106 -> 7.576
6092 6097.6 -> 7.788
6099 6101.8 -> 8.002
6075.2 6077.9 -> 7.332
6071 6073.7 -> 7.207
